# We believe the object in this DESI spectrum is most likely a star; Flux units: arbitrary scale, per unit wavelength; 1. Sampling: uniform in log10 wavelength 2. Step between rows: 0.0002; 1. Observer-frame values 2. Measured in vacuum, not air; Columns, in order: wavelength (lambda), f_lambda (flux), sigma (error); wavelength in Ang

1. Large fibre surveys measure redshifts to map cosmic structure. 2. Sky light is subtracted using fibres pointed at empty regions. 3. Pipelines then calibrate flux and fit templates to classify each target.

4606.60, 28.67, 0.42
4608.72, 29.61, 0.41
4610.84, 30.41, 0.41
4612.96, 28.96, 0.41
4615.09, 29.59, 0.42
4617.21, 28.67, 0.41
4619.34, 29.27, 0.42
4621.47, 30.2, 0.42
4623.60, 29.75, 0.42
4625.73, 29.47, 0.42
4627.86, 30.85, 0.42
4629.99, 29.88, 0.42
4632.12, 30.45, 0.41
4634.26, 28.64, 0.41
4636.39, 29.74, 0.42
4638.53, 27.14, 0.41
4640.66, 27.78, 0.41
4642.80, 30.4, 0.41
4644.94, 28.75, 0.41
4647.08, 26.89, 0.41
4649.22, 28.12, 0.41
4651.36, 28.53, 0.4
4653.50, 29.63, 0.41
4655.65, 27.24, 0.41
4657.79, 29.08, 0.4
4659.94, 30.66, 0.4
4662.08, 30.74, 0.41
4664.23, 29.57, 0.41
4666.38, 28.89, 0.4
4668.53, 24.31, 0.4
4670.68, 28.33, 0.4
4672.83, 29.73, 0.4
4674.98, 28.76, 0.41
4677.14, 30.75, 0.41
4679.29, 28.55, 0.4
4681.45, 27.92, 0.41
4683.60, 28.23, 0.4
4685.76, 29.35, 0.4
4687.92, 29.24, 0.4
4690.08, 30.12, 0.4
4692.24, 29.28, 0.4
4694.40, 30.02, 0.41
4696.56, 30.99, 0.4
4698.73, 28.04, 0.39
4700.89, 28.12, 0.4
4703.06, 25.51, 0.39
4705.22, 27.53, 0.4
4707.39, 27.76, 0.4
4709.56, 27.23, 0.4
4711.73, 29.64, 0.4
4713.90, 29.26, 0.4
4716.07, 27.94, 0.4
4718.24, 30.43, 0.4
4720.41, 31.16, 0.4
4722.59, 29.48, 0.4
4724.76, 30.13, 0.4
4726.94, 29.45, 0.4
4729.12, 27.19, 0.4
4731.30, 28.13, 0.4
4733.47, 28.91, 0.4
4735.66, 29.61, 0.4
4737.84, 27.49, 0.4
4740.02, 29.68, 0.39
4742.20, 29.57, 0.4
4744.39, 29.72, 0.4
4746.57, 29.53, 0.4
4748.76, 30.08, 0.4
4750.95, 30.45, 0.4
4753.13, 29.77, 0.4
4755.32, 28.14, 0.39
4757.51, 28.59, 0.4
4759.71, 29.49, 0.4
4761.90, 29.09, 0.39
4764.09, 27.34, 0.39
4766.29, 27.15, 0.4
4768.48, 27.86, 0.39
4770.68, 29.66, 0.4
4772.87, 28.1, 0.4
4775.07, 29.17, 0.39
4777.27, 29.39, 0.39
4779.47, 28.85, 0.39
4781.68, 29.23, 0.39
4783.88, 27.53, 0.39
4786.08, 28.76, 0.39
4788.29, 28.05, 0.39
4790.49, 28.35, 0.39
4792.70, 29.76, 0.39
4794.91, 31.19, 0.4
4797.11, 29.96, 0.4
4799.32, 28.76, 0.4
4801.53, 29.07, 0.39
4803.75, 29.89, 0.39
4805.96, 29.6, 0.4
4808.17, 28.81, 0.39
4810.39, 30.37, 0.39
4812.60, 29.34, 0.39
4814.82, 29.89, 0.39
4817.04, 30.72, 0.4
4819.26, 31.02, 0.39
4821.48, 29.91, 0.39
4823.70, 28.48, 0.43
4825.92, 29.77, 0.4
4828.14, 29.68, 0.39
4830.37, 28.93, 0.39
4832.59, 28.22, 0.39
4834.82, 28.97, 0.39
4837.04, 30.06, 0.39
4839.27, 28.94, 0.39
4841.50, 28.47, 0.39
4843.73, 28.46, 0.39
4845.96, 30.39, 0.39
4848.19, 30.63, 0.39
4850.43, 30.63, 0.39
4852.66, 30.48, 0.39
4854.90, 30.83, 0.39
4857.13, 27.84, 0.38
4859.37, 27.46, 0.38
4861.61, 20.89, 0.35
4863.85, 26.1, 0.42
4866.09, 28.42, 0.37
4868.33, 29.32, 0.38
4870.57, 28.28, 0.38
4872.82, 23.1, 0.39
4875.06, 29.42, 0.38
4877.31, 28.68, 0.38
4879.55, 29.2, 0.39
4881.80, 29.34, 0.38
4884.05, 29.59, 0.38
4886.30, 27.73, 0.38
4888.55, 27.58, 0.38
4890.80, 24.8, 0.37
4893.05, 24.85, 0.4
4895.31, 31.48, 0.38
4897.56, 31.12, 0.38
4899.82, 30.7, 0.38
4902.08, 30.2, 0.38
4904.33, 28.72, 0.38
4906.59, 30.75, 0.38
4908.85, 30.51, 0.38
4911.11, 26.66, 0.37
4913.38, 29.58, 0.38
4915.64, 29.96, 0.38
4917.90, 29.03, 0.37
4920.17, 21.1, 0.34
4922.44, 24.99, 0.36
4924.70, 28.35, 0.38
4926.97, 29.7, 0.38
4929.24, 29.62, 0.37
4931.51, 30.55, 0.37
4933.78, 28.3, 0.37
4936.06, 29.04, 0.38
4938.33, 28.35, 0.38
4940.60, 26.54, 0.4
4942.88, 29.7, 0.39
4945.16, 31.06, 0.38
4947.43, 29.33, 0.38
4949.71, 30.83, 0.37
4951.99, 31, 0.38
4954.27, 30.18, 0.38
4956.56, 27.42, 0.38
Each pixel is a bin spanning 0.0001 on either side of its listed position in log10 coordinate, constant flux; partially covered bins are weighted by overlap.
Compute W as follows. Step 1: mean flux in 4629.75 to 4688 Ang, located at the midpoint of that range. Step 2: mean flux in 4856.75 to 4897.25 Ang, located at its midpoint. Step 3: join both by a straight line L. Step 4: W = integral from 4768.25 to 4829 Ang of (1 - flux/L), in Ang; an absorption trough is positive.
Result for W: -3.0 Ang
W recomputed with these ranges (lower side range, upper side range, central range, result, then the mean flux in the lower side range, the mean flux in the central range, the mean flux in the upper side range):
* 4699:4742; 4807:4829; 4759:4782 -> 0.5 Ang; 28.7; 28.6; 29.8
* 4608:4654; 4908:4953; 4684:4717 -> 0.5 Ang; 29.2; 28.7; 28.7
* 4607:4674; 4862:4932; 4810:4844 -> -1.2 Ang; 29.1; 29.5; 28.3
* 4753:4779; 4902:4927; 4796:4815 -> -0.7 Ang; 28.6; 29.5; 28.2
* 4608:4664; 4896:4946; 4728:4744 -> 0.2 Ang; 29.3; 28.7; 28.9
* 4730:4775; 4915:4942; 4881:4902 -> -0.4 Ang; 28.9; 28.6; 27.9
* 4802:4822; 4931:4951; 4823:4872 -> 1.8 Ang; 29.9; 28.7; 29.3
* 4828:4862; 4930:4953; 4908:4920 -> 0.3 Ang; 28.9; 28.5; 29.5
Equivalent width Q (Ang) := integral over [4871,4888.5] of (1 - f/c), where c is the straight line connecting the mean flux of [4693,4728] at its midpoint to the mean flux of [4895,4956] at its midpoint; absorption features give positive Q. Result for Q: 0.6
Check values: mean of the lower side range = 28.9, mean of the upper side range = 29.1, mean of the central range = 28.1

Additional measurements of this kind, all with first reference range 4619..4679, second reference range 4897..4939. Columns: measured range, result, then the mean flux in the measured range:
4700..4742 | 0.4 Ang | 28.7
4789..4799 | -0.3 Ang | 29.7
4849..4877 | 1.0 Ang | 27.8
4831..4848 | -0.2 Ang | 29.2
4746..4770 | 0.1 Ang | 28.9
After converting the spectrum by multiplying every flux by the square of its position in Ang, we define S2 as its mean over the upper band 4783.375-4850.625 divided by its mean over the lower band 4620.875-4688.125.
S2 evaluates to 1.1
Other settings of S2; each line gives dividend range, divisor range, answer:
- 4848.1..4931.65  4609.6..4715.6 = 1.08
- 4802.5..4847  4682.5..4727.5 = 1.07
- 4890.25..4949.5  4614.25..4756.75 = 1.09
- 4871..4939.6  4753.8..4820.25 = 1.03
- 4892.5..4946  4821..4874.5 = 1.04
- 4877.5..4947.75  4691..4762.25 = 1.07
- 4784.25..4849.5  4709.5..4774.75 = 1.05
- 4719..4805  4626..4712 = 1.05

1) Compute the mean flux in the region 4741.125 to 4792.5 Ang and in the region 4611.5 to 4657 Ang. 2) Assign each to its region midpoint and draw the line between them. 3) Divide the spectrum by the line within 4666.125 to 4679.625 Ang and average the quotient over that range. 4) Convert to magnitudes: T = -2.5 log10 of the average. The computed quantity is 0.02 mag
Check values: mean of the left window 29.1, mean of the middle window 28.4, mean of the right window 28.9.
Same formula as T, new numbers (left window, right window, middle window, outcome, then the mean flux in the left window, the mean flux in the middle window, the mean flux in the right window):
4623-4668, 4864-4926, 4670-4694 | -0.01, 29.1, 29.2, 28.2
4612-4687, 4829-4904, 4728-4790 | 0.00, 29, 28.8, 28.5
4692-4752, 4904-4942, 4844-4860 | -0.04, 29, 29.8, 28.3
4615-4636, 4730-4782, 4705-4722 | 0.01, 29.7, 29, 28.9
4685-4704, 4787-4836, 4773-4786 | 0.02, 29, 28.8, 29.5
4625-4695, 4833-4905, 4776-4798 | -0.01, 29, 29.1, 28.5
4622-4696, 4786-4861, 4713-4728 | -0.02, 29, 29.7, 29.4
